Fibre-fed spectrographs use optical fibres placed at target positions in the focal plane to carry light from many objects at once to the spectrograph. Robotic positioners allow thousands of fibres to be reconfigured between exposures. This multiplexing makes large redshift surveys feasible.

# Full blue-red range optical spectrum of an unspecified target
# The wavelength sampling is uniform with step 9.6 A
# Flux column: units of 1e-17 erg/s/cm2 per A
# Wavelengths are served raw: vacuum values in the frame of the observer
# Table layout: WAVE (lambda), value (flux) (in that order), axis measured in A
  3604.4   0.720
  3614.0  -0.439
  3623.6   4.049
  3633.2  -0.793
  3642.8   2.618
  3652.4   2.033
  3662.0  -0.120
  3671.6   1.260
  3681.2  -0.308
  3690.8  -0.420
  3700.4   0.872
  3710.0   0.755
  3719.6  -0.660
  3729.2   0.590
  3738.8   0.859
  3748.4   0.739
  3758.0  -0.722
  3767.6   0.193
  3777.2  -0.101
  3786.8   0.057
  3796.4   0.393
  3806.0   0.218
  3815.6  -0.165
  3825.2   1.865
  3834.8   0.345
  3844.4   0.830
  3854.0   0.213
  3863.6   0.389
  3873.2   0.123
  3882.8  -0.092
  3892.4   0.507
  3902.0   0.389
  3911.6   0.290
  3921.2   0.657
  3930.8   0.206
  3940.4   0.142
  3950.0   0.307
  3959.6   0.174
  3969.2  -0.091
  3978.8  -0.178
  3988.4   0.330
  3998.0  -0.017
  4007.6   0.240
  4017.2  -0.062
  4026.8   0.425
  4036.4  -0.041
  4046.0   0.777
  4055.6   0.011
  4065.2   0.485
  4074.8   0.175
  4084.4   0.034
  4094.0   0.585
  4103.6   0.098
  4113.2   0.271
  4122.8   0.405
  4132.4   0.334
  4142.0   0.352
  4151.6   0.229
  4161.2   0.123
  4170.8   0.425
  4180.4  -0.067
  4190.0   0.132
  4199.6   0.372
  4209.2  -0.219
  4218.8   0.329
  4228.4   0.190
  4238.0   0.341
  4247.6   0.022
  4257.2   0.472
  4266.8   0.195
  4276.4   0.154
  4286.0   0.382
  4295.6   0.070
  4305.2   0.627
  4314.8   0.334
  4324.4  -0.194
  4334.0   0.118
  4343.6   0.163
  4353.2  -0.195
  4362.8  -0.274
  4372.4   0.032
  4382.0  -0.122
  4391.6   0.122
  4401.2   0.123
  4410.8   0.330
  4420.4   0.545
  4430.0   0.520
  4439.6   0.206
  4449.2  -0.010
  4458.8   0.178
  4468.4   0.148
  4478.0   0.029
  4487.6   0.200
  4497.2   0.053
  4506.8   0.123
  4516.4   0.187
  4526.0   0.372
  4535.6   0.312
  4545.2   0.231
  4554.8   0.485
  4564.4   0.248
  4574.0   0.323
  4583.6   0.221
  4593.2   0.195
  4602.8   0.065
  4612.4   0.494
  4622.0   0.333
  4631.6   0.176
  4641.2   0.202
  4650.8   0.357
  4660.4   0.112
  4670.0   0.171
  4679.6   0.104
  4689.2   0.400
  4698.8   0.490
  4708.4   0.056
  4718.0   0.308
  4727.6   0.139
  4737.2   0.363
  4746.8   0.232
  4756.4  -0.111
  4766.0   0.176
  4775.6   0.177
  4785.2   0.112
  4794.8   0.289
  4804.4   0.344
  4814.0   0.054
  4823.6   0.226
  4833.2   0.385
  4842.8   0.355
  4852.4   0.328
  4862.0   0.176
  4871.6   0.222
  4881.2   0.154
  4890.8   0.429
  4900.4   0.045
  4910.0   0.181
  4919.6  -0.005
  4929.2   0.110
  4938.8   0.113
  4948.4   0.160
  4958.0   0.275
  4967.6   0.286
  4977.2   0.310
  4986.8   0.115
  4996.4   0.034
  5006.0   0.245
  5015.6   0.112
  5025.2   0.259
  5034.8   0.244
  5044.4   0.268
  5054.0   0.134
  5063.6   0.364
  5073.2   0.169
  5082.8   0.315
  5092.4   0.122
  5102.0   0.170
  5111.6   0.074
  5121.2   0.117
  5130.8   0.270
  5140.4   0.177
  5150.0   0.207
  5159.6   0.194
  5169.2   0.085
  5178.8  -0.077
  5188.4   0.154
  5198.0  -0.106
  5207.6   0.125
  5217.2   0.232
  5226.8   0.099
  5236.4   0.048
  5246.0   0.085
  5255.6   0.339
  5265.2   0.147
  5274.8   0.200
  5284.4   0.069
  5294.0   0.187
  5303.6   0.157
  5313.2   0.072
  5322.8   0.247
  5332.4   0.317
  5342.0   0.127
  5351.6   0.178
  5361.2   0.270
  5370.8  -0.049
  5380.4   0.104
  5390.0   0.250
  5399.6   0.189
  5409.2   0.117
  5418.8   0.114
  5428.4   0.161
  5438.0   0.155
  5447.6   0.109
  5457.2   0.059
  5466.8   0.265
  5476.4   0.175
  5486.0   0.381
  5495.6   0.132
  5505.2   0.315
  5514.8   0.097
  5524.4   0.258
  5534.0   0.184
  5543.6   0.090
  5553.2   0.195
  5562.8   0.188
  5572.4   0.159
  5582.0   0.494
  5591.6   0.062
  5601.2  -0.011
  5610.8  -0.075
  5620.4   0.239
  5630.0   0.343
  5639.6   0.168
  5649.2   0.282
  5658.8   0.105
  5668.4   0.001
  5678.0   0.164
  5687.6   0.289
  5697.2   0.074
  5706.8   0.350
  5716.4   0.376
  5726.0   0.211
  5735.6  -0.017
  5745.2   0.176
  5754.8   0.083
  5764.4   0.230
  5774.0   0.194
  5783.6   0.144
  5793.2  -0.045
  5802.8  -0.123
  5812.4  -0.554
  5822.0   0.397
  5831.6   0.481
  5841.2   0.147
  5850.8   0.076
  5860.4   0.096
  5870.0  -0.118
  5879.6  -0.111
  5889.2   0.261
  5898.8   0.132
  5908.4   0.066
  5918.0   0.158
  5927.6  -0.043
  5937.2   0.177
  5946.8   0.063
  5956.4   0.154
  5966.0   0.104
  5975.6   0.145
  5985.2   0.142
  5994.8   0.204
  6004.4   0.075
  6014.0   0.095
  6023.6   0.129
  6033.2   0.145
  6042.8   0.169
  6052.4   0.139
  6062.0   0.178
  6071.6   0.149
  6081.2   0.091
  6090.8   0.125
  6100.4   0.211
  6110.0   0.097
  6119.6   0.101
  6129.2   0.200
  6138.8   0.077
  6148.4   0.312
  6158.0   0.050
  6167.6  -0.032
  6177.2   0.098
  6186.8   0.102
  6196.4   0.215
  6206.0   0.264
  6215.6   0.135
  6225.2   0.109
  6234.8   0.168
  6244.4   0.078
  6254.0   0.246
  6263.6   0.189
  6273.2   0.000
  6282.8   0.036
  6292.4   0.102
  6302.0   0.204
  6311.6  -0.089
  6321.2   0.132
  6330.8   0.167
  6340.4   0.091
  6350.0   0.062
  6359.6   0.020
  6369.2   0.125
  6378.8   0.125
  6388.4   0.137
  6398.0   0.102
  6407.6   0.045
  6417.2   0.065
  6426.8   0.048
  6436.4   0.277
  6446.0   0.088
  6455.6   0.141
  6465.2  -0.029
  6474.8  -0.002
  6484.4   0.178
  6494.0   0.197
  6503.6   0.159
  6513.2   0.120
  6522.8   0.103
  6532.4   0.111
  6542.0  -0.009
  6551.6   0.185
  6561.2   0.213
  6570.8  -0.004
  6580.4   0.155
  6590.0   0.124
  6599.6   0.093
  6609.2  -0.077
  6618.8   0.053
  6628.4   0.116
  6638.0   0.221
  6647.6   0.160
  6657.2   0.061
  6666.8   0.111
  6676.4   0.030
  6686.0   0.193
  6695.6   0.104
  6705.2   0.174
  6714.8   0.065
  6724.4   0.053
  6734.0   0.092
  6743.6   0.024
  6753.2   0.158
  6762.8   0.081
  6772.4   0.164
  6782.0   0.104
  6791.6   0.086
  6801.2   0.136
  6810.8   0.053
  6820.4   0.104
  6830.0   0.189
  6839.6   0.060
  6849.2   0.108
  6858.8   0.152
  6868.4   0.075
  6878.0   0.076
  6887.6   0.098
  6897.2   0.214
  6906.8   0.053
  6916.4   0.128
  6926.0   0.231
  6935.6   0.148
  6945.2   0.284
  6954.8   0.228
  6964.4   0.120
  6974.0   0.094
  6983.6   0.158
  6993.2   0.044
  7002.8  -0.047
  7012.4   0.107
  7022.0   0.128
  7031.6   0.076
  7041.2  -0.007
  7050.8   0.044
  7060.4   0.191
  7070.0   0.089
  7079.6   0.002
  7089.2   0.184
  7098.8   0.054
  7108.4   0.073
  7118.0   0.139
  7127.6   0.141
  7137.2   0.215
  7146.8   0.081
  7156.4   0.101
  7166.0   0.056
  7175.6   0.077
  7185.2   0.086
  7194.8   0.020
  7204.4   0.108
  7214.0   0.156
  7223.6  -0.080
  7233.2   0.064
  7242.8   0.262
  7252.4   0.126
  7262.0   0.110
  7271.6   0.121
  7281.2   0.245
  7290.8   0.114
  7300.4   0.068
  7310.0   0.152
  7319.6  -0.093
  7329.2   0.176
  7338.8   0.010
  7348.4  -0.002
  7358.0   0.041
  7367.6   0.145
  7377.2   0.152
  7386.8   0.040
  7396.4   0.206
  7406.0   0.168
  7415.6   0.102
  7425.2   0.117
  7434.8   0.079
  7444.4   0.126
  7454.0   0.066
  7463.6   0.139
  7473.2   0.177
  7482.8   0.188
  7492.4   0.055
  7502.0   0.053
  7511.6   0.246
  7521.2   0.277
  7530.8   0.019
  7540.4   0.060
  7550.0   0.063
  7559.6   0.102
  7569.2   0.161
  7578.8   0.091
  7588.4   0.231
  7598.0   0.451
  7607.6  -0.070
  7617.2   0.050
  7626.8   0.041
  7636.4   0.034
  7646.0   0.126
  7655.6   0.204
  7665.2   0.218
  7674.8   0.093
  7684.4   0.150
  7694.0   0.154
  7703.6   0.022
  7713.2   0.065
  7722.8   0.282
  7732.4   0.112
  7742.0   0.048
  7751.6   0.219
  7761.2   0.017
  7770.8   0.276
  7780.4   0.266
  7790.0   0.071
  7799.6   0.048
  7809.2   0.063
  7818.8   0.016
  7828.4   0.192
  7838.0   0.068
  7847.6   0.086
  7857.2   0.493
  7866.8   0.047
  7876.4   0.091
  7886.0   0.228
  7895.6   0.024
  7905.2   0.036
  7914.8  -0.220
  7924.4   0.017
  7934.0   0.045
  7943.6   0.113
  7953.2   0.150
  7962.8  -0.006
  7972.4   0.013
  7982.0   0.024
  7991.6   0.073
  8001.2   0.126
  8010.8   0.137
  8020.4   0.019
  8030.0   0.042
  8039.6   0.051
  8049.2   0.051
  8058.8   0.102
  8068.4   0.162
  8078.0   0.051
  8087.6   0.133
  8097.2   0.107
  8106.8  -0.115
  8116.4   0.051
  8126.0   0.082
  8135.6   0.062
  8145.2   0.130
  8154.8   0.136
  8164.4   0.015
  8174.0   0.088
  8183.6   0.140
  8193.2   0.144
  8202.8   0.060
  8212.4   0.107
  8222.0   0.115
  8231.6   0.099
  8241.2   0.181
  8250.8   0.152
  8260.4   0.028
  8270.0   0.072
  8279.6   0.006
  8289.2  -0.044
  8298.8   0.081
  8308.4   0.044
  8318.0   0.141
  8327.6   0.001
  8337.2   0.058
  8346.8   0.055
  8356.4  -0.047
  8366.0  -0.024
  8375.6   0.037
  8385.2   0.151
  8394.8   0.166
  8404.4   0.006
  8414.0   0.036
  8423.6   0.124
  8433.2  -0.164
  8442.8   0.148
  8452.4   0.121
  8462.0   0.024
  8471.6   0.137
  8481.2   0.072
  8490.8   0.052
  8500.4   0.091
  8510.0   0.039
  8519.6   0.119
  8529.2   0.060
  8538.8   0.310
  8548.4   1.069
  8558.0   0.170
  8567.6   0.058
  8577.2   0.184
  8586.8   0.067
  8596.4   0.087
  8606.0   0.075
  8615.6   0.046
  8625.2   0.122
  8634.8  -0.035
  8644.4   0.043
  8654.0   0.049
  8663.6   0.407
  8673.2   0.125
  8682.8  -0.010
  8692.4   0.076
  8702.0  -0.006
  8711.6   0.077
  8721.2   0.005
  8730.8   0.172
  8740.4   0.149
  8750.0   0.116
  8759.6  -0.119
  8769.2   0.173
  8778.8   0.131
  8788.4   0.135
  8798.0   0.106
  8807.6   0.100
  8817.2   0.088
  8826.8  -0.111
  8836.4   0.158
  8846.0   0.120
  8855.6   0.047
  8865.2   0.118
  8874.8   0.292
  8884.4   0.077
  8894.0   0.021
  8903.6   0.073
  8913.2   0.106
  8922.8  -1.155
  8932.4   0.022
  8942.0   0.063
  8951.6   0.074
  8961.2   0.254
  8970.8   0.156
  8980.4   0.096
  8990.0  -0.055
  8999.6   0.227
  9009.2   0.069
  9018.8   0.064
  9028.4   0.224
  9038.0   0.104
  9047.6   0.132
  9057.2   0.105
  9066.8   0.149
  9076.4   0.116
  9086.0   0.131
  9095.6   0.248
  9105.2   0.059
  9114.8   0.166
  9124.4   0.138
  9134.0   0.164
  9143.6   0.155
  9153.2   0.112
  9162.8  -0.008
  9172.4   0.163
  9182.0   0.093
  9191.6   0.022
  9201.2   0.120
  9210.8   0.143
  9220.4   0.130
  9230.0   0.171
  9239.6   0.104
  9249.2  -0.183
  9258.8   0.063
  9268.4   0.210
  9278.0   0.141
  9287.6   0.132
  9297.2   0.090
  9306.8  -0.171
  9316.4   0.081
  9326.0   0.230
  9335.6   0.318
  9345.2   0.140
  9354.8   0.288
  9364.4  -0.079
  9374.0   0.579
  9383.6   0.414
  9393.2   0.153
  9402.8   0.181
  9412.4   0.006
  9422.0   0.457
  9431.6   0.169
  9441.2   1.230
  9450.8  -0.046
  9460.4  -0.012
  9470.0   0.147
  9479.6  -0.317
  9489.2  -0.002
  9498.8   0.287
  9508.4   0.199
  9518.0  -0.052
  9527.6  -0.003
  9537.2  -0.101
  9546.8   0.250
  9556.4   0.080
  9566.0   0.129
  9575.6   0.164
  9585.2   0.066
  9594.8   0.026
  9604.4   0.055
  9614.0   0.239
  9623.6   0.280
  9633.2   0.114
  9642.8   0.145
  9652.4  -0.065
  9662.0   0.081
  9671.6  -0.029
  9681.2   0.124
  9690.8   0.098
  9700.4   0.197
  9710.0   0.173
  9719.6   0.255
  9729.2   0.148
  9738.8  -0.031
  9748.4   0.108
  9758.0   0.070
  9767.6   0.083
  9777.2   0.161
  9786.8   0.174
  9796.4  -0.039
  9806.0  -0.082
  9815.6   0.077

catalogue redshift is 1.292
